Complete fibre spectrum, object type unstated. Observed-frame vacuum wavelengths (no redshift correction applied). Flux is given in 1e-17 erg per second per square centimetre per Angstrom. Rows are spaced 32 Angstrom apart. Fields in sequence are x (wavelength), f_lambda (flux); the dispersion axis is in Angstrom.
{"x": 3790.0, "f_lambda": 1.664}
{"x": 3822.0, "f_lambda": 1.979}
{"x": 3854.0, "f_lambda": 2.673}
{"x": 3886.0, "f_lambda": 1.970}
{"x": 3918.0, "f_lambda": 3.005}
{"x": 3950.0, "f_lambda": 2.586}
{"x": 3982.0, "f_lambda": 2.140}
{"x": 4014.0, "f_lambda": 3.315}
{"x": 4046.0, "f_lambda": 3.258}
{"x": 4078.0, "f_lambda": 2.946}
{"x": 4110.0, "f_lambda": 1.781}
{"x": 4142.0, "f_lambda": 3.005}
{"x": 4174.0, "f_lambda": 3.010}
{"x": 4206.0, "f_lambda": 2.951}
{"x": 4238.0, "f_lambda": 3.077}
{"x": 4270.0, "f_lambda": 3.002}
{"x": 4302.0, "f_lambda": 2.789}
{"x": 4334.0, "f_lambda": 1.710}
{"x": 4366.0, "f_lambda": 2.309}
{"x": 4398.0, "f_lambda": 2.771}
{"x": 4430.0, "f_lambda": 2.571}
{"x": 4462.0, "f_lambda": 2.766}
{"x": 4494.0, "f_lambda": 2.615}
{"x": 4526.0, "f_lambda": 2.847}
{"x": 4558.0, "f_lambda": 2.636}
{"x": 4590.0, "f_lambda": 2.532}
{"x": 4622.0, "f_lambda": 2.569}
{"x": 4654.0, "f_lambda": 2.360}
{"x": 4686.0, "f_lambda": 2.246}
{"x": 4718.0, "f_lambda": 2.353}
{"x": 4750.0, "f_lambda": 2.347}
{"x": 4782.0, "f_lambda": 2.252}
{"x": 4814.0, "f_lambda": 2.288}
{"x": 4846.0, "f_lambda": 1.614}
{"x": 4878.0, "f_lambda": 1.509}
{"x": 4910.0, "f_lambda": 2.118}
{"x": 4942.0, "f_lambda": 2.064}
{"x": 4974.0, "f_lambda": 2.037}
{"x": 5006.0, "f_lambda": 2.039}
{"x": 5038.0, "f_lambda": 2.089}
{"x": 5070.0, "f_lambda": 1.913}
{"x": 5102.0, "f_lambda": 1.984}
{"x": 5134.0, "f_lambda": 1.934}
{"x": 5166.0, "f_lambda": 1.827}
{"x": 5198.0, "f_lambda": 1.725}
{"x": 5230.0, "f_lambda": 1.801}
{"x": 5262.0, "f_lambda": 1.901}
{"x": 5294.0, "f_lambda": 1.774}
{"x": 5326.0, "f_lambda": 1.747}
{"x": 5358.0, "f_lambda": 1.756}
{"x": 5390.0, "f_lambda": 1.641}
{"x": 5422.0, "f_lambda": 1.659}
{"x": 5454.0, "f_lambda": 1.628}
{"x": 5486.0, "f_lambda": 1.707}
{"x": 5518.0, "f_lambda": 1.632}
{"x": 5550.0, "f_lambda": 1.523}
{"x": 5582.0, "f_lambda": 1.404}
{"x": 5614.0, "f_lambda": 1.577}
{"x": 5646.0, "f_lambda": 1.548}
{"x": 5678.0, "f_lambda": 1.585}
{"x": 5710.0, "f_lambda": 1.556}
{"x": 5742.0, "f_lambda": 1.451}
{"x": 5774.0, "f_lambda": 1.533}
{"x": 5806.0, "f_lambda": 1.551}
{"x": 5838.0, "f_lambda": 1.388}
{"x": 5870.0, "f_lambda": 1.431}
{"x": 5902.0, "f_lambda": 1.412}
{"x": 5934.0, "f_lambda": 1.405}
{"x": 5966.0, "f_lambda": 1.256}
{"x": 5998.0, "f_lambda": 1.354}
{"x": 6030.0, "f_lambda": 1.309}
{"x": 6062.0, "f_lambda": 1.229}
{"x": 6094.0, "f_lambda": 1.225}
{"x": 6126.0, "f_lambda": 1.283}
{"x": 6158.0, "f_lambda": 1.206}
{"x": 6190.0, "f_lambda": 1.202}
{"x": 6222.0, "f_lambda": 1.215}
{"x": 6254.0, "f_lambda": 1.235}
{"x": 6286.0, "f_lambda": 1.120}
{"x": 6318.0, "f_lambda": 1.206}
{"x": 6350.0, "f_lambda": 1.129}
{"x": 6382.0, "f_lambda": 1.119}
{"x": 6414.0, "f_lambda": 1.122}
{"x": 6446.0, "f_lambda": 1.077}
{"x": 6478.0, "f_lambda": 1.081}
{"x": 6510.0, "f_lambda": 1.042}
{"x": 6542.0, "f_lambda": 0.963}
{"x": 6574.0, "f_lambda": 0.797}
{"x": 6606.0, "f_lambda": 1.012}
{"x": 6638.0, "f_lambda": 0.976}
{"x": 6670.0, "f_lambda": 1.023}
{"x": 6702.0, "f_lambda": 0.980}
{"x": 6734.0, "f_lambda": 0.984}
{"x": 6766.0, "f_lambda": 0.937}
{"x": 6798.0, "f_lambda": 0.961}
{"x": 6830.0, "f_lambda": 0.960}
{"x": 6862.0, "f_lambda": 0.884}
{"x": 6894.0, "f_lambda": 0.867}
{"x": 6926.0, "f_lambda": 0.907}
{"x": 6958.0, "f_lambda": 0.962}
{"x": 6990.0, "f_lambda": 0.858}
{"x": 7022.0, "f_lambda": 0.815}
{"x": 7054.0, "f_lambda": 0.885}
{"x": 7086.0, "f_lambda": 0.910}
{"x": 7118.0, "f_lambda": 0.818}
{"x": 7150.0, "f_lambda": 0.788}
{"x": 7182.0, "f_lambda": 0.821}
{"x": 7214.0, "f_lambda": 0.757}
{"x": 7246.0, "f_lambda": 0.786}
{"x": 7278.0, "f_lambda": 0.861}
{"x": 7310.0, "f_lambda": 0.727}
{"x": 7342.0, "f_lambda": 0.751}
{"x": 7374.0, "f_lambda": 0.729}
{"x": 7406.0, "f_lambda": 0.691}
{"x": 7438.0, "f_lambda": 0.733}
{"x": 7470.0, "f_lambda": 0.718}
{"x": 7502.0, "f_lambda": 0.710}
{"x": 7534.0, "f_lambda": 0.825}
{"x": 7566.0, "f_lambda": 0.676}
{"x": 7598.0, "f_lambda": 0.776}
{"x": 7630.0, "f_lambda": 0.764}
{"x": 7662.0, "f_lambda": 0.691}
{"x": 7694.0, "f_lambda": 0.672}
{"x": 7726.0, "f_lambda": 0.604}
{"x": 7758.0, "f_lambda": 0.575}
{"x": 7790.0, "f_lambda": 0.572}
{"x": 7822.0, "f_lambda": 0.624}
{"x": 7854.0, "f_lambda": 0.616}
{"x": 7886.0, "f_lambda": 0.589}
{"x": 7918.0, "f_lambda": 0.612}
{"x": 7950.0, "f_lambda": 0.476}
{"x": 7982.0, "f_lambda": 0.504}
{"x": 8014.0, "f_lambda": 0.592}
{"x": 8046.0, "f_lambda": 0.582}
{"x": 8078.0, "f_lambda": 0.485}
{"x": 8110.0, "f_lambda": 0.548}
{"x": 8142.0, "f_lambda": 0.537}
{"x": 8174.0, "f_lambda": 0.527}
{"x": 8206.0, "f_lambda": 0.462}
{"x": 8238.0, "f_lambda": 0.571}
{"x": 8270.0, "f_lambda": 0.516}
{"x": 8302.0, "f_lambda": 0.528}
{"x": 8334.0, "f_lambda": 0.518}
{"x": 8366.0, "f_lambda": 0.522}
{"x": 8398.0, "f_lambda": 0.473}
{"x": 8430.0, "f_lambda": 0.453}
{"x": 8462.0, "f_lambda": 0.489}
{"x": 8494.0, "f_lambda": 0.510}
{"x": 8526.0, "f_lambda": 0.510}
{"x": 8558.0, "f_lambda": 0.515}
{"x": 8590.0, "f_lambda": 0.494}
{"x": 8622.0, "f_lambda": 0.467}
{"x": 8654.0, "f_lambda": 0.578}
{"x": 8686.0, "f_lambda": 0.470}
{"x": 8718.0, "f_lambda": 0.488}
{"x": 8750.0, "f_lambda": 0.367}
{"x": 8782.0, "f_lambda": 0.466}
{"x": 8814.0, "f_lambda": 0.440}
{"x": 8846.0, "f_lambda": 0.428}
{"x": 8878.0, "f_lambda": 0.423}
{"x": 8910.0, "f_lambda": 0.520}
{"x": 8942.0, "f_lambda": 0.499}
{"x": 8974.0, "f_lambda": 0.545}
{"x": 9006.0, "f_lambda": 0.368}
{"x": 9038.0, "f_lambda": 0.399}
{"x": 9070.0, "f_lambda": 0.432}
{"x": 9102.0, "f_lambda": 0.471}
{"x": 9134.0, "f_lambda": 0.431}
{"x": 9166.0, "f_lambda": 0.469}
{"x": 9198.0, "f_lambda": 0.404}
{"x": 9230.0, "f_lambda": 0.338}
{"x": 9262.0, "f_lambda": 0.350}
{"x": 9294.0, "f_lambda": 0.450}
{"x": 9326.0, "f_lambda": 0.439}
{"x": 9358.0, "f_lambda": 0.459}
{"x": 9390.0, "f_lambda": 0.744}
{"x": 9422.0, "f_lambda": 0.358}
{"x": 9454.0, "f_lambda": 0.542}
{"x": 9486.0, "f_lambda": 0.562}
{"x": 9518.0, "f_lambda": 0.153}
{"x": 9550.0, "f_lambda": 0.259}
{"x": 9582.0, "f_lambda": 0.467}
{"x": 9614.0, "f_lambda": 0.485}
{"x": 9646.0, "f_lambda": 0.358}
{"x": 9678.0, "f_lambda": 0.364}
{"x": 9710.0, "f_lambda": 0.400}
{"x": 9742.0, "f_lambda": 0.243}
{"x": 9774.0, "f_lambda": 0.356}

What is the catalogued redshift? 0.00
